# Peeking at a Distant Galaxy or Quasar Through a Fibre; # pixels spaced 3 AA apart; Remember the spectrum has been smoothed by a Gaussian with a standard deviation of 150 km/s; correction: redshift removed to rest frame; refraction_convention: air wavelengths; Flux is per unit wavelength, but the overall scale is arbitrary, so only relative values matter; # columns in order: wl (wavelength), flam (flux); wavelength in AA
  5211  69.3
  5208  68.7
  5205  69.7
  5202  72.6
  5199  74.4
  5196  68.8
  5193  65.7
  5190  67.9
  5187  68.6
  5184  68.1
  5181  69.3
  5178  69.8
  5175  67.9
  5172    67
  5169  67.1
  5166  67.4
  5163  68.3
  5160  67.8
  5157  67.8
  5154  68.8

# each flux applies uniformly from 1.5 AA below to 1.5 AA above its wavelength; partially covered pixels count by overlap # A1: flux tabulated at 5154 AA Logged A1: 68.8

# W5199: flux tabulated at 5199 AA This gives 74.4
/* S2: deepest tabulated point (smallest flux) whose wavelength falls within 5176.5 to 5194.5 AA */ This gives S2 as 65.7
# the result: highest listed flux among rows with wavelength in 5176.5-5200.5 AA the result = 74.4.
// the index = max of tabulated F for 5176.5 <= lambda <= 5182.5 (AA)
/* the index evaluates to 69.8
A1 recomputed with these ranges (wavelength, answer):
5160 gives 67.8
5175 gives 67.9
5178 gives 69.8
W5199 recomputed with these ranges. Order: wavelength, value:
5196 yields 68.8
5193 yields 65.7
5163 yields 68.3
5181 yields 69.3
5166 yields 67.4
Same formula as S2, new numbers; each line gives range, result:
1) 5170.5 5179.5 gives 67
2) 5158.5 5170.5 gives 67.1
